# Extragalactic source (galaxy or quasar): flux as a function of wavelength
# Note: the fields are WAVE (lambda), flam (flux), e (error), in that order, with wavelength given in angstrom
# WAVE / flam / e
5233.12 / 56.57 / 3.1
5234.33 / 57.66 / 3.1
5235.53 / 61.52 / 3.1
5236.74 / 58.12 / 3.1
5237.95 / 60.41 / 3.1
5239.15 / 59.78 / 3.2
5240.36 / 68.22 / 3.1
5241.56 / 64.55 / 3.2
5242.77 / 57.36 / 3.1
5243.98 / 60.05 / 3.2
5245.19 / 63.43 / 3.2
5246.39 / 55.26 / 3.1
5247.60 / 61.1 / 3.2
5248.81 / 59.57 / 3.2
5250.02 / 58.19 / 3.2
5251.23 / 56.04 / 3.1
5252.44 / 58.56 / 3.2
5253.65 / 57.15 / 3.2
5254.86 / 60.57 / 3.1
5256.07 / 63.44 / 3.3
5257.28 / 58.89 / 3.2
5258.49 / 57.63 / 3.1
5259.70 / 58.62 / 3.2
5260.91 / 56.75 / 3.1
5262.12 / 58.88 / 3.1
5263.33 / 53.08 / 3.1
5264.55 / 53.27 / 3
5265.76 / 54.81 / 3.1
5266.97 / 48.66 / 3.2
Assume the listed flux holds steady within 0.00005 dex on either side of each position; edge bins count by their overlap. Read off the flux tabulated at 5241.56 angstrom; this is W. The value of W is 64.55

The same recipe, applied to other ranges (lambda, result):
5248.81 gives 59.57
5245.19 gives 63.43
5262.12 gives 58.88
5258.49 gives 57.63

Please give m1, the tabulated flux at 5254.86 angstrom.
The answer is 60.57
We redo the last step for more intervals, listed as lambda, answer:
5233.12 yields 56.57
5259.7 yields 58.62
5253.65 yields 57.15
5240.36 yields 68.22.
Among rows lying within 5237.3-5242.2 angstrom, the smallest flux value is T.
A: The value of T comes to 59.78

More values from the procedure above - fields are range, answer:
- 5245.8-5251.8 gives 55.26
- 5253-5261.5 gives 56.75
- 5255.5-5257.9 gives 58.89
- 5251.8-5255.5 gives 57.15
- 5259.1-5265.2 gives 53.08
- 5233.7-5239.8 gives 57.66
